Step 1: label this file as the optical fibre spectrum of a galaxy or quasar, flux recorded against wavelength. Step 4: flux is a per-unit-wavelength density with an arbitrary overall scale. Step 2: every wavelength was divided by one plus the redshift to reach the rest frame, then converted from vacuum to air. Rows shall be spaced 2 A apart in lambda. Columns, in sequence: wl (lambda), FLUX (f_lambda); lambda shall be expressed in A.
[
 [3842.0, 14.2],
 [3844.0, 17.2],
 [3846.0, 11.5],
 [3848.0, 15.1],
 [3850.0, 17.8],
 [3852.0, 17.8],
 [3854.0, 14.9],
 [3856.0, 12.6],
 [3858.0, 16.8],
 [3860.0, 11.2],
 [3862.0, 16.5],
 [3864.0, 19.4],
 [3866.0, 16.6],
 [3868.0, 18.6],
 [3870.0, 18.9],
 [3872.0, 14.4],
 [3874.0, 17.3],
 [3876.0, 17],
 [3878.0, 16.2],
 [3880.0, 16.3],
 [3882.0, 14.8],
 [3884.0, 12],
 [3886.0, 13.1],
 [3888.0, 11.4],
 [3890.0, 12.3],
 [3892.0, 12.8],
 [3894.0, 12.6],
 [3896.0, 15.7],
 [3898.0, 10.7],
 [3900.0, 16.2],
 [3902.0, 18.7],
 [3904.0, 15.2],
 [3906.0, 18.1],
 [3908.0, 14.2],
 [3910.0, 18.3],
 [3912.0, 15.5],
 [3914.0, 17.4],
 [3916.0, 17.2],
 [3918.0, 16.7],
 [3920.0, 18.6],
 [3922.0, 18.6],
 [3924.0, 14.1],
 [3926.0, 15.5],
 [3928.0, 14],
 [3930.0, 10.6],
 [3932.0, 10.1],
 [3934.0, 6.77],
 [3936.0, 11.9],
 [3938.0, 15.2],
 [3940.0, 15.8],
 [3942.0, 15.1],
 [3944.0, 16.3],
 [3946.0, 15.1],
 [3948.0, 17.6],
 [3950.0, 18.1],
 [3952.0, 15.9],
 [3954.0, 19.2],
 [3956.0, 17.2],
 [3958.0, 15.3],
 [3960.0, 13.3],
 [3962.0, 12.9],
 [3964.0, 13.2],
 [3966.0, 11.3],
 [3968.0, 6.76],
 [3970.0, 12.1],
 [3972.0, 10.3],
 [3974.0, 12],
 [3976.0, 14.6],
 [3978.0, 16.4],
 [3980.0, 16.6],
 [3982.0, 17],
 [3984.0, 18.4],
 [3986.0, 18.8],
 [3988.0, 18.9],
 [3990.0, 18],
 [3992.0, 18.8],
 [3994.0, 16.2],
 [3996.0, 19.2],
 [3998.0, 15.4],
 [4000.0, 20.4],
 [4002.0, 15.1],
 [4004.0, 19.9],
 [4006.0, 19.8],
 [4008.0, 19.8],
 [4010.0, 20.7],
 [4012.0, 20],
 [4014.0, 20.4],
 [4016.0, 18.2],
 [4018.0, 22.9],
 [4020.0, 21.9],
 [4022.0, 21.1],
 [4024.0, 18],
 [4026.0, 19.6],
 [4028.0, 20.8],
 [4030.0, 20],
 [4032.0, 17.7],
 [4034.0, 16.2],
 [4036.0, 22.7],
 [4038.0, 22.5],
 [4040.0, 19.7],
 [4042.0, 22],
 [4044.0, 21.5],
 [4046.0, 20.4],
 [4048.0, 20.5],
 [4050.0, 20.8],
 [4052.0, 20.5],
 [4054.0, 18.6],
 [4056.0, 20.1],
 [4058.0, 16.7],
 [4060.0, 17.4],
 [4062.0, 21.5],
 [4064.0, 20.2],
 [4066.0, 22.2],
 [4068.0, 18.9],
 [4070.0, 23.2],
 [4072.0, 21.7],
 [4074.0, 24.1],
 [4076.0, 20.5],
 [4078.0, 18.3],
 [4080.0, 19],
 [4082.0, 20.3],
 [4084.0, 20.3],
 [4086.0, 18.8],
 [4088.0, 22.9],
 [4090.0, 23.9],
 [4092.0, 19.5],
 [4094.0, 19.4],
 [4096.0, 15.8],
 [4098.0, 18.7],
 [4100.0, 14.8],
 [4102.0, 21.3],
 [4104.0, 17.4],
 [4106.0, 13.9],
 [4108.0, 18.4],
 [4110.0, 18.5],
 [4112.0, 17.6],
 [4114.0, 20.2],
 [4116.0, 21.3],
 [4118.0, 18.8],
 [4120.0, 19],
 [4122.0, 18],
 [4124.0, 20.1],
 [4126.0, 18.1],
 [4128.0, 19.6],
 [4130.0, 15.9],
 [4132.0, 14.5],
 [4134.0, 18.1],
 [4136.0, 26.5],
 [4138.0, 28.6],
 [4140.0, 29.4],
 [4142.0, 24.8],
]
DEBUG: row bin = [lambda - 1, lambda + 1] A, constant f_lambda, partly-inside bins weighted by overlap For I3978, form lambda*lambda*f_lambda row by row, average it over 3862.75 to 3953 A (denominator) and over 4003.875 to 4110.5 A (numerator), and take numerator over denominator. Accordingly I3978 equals 1.40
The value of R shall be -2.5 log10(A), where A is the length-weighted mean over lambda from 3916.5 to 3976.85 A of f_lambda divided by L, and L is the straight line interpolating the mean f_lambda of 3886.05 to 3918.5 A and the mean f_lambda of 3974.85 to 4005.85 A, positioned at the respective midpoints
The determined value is 0.15 mag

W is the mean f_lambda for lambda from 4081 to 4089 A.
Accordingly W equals 20.6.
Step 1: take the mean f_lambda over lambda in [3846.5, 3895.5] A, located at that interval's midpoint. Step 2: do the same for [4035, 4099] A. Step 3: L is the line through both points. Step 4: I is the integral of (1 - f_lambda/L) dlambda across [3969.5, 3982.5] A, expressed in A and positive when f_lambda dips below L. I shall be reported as 2.8 A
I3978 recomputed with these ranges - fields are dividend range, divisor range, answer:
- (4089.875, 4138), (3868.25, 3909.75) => 1.40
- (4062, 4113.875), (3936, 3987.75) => 1.39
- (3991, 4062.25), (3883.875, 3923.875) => 1.36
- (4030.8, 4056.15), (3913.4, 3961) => 1.40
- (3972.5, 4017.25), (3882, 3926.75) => 1.23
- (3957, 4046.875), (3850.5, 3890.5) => 1.23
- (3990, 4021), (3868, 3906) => 1.37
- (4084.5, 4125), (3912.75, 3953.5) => 1.37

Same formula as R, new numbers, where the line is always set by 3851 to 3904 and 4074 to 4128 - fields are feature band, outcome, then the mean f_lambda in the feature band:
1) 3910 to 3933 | 0.04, 15.4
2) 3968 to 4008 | 0.04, 16.6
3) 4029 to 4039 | -0.11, 19.8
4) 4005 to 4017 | -0.13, 19.8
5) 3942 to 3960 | 0.00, 16.5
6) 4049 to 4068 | -0.08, 19.7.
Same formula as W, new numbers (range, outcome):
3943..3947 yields 15.7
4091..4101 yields 17.6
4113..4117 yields 20.8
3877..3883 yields 15.8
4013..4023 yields 20.9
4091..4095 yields 19.4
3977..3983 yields 16.7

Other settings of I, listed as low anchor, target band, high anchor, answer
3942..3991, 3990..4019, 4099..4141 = -4.85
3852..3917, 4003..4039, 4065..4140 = -3.86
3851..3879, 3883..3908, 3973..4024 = 4.05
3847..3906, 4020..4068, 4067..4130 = -4.37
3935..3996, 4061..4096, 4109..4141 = -3.54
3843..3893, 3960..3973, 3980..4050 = 4.90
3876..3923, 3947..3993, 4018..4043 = 6.86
